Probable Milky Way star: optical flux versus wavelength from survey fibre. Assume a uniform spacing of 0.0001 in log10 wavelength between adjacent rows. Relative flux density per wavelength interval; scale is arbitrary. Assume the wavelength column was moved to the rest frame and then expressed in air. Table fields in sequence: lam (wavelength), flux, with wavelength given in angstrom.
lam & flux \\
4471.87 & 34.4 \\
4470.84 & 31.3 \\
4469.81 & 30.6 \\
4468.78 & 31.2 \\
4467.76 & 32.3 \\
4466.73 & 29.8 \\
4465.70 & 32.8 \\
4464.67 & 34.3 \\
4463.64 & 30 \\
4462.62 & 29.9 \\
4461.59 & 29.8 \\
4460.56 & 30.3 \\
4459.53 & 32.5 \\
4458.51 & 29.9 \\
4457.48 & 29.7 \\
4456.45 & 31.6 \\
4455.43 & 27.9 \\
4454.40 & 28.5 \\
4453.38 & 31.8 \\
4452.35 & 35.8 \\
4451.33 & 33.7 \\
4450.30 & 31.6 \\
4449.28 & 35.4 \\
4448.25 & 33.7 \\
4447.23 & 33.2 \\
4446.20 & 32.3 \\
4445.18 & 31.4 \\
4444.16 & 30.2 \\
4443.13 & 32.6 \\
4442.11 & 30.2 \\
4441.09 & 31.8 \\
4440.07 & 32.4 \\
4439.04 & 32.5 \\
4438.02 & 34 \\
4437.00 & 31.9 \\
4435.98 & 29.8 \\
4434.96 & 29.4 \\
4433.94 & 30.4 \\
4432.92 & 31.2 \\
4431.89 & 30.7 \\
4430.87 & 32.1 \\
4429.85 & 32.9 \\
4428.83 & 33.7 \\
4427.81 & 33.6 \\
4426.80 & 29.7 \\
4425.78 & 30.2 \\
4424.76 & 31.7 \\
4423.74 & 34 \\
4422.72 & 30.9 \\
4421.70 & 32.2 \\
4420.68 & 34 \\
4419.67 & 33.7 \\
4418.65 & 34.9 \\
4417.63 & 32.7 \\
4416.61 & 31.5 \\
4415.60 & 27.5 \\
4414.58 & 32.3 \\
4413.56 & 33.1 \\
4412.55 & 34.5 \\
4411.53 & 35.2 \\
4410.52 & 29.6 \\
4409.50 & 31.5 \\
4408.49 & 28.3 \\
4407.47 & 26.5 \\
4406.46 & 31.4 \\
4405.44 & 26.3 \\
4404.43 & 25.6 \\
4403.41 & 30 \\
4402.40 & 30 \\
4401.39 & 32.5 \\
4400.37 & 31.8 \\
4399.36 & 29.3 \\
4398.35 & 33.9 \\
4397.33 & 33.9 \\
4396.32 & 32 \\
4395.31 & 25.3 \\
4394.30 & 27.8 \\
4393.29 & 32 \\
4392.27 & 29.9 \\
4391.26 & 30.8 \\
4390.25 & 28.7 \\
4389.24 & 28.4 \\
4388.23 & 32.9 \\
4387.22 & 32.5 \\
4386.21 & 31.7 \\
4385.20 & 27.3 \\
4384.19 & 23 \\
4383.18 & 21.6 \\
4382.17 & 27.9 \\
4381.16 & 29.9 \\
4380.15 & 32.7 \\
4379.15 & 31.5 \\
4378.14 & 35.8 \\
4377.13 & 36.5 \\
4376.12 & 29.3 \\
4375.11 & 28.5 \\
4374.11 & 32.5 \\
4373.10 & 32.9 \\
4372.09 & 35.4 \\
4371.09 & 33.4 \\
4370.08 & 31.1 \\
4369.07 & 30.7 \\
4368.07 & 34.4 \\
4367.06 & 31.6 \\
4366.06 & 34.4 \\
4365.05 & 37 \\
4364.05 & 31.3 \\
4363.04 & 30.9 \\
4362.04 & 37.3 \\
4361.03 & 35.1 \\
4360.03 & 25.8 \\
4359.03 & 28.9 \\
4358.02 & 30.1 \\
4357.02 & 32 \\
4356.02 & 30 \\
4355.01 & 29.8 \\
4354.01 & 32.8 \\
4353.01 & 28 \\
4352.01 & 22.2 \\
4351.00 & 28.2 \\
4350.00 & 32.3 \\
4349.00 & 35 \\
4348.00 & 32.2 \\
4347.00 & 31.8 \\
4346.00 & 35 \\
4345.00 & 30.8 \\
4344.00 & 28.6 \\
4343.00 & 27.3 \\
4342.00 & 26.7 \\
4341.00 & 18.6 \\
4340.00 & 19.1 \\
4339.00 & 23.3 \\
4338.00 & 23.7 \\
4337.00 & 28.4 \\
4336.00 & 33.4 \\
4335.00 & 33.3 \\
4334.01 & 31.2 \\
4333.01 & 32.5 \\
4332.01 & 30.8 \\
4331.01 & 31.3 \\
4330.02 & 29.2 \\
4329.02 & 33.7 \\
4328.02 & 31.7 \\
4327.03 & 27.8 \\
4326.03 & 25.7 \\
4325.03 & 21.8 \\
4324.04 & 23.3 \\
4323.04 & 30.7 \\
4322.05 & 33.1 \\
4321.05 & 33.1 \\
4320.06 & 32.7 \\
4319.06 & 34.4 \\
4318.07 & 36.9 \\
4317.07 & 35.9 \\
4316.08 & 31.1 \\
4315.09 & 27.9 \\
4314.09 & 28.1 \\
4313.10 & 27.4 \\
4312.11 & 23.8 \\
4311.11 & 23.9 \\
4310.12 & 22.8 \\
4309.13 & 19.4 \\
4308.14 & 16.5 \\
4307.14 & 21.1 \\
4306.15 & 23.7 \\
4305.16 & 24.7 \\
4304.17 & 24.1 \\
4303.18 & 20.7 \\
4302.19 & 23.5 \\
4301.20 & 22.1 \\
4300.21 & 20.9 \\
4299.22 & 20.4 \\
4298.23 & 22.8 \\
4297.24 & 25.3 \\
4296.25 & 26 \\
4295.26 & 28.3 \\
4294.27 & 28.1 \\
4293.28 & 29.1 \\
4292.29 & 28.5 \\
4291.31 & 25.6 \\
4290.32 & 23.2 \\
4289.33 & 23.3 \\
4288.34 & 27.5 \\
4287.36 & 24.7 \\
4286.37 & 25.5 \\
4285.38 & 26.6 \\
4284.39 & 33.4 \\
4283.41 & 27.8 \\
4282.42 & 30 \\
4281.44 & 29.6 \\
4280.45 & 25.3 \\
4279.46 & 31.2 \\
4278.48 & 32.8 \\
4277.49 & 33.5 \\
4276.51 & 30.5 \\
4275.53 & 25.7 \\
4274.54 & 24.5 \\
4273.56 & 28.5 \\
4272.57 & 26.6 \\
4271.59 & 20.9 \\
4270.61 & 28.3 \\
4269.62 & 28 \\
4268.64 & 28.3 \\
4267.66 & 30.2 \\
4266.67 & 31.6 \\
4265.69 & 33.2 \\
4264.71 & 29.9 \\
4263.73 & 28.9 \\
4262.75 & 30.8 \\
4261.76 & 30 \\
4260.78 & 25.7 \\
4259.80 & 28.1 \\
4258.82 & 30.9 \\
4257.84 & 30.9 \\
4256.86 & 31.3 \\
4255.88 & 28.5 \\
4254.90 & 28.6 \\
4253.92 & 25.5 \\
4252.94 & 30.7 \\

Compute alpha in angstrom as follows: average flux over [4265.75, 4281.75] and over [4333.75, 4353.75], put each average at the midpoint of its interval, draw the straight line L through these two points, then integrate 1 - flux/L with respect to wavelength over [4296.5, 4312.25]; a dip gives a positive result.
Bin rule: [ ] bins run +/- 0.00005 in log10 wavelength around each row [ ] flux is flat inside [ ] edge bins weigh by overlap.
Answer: 3.5 angstrom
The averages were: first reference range 28.6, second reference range 28.5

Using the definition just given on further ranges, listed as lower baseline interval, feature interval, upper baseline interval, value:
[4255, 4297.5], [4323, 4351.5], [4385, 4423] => 0.7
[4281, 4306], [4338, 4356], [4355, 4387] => 0.8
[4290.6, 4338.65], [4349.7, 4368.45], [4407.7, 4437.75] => -1.3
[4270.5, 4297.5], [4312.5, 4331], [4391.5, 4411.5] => -1.3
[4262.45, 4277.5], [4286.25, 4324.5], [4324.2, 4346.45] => 3.0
